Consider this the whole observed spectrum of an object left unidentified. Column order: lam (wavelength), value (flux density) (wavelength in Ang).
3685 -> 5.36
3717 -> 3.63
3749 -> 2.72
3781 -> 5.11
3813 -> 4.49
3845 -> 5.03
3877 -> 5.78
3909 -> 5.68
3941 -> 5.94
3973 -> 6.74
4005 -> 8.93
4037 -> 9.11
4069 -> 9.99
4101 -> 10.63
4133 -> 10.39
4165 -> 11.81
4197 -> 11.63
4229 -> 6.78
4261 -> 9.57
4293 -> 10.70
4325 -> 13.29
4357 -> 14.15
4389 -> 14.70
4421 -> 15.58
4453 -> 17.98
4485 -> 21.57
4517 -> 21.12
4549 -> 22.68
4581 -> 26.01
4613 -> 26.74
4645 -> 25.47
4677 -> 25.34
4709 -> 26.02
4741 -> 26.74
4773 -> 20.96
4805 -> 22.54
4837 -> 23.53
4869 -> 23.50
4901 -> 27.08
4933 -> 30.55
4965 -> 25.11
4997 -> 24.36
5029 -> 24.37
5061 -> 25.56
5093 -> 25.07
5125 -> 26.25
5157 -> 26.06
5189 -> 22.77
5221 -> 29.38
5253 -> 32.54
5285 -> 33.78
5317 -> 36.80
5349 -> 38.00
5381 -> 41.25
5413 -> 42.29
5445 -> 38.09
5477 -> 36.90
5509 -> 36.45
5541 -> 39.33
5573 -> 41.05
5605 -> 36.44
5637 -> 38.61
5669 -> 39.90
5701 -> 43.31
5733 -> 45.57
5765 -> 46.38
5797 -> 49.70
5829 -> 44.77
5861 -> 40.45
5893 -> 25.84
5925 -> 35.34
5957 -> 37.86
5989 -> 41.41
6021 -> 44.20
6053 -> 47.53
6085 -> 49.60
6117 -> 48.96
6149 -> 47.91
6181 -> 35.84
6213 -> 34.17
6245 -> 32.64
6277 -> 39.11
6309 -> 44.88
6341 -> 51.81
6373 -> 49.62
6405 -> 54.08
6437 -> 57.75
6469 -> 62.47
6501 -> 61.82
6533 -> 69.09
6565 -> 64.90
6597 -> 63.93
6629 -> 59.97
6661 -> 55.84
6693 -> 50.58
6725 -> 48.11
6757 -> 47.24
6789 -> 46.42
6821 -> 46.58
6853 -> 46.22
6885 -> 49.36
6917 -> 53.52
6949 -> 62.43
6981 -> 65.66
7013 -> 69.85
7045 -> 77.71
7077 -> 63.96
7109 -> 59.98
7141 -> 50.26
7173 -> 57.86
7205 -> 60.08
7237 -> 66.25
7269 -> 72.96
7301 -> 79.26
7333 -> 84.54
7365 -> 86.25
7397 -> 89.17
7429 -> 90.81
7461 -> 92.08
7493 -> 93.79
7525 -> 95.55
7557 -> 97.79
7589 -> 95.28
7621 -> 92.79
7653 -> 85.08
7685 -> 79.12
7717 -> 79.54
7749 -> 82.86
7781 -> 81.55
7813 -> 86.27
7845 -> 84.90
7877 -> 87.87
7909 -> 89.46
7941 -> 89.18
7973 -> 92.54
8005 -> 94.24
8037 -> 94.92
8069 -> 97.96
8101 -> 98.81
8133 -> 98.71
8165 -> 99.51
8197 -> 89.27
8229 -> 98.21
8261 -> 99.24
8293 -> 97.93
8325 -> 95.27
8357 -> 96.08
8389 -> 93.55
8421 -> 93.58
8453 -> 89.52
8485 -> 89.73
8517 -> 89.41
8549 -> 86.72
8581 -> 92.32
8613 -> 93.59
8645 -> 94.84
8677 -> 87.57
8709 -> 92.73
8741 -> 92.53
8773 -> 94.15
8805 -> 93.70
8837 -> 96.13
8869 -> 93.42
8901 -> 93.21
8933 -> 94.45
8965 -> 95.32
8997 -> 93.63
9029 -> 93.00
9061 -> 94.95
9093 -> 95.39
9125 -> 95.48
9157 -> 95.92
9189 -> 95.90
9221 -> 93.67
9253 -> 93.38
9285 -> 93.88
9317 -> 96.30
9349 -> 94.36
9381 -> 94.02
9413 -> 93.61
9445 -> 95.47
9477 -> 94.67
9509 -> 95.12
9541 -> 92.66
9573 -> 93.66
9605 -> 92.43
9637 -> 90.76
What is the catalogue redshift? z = 0.000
